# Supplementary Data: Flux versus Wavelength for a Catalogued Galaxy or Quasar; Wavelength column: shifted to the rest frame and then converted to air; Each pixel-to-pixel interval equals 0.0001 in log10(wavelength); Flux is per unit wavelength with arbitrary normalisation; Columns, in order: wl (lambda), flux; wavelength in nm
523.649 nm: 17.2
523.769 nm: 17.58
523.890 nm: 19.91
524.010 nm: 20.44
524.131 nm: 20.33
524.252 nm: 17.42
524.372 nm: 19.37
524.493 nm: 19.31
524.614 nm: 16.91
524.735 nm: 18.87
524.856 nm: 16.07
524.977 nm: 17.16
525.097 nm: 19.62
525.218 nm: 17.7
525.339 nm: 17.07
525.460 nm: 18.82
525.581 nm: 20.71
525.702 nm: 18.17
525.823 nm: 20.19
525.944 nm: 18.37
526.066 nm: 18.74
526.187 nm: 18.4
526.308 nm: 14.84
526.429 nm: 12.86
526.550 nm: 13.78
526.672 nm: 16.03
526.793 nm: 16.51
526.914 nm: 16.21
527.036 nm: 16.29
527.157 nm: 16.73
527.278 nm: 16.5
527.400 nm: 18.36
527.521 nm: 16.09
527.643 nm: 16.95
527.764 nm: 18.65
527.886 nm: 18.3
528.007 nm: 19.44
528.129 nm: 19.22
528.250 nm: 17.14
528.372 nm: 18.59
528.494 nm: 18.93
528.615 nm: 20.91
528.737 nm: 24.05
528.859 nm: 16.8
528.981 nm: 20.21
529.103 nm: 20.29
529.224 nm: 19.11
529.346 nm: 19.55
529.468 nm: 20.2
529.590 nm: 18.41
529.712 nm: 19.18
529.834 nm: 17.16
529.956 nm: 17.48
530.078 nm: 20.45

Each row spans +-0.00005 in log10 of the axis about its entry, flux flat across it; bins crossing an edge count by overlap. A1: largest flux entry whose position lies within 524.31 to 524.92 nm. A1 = 19.37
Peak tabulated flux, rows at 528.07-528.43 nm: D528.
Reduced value 19.22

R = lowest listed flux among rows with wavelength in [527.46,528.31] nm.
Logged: 16.09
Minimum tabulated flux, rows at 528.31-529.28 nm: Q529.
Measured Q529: 16.8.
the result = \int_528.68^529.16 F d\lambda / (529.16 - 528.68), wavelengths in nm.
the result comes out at 20.3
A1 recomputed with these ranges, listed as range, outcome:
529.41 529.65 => 20.2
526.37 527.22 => 16.73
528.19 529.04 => 24.05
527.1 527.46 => 18.36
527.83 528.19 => 19.44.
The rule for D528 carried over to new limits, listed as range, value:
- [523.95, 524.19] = 20.44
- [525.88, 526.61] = 18.74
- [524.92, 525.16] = 19.62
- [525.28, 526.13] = 20.71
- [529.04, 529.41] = 20.29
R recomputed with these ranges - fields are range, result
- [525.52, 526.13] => 18.17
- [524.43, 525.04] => 16.07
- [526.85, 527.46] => 16.21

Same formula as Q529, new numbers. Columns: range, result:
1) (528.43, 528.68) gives 18.93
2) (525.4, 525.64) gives 18.82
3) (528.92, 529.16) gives 20.21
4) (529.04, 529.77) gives 18.41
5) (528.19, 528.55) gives 17.14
